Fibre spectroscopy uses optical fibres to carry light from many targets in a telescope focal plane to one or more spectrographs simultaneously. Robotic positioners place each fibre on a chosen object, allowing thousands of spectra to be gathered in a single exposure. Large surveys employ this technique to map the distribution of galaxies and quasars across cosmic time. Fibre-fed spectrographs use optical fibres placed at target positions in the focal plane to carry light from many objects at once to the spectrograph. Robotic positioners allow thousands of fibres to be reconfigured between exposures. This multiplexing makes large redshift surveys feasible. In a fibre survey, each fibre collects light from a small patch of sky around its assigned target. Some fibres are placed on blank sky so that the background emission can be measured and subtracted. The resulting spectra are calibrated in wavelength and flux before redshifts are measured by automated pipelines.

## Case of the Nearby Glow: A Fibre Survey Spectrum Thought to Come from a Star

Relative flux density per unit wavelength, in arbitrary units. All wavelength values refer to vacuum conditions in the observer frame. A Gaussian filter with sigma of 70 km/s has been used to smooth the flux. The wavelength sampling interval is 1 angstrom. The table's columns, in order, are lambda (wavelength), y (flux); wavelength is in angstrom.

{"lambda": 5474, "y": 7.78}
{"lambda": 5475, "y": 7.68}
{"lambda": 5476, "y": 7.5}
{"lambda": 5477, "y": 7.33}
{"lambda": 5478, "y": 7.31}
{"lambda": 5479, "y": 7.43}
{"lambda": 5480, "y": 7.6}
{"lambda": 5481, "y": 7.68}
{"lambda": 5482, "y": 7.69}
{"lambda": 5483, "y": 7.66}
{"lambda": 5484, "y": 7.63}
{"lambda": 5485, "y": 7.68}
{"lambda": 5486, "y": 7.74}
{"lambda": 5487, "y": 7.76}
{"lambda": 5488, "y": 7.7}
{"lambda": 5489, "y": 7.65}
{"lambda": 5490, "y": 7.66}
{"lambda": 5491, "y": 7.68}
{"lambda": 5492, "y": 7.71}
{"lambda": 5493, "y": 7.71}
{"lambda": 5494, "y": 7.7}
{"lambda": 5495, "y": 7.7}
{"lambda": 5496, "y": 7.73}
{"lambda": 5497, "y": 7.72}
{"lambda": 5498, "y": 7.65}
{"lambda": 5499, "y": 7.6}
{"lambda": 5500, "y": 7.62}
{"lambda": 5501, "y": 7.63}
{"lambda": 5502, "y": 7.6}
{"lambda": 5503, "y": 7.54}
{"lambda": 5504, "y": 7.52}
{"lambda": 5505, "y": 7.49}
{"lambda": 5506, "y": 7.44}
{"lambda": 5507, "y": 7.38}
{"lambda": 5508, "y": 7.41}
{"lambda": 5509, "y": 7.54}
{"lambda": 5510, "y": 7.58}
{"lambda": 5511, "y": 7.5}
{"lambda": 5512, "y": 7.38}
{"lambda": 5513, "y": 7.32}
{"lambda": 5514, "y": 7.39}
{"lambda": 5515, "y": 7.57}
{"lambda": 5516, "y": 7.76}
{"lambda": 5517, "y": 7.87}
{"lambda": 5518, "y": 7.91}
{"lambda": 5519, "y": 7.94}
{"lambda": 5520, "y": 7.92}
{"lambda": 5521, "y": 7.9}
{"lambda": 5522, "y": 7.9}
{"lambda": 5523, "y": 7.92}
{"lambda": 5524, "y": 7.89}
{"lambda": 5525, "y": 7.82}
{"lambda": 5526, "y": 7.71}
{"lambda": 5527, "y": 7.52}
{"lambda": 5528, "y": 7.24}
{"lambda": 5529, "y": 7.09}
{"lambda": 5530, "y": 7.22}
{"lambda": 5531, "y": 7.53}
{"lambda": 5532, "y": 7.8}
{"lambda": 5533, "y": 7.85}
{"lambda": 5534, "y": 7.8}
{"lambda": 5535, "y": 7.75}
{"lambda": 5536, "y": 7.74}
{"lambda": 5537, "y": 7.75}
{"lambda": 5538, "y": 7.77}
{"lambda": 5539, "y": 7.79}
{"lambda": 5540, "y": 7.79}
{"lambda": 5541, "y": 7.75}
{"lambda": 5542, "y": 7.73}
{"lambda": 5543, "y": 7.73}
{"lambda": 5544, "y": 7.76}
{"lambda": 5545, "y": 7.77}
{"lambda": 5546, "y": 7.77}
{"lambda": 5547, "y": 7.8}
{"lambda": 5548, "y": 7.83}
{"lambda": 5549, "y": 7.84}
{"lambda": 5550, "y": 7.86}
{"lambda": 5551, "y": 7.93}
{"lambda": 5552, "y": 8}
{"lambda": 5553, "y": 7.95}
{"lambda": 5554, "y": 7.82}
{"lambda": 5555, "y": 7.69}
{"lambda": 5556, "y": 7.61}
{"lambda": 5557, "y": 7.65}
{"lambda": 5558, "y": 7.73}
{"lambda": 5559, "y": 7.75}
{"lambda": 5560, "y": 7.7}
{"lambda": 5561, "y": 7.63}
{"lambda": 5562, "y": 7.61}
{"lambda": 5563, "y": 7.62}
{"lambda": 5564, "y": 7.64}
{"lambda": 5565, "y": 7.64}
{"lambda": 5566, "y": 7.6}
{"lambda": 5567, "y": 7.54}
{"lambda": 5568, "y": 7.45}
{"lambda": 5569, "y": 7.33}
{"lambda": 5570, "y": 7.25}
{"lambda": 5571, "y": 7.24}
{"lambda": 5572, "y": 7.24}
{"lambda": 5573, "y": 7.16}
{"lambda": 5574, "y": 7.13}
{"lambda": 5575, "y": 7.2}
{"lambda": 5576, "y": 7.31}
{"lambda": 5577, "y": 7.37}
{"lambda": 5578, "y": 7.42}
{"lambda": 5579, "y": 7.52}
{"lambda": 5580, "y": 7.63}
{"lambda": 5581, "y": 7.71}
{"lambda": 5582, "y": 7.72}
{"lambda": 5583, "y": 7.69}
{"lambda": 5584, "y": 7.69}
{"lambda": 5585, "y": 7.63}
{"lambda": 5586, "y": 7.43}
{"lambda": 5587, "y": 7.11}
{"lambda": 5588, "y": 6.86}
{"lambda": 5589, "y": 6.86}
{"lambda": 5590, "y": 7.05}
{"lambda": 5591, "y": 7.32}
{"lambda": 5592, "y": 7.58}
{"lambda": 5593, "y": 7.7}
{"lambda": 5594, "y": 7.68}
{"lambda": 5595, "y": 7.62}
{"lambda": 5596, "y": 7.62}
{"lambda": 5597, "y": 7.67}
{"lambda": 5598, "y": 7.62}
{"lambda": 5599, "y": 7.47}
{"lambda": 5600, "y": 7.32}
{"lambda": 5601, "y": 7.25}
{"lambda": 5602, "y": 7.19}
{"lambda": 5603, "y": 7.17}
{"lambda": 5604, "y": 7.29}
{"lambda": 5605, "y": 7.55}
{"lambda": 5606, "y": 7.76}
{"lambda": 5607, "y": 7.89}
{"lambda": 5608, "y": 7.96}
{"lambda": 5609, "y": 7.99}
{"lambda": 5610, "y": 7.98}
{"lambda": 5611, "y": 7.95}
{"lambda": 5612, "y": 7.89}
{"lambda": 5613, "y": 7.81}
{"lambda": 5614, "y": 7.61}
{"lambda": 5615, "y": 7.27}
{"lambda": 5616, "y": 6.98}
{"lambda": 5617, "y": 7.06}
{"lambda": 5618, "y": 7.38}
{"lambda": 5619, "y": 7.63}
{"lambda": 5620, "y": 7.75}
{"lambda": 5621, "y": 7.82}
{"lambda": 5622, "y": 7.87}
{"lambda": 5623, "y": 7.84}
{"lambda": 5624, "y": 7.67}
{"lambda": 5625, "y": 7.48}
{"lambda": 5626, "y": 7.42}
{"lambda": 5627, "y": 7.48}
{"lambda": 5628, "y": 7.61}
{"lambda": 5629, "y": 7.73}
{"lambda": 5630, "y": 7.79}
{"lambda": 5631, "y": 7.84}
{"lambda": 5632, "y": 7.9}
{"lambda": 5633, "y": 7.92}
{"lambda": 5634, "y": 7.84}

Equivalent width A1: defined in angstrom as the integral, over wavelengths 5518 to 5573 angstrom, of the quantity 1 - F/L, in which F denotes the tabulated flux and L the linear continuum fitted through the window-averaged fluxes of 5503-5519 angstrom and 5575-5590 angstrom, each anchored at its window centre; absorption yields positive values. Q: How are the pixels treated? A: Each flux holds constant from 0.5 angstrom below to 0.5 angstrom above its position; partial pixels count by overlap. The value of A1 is -1.5 angstrom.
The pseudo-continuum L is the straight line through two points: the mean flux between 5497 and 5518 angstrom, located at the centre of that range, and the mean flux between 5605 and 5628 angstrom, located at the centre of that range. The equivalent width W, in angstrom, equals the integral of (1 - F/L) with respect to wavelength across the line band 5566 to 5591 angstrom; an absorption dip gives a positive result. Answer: 0.9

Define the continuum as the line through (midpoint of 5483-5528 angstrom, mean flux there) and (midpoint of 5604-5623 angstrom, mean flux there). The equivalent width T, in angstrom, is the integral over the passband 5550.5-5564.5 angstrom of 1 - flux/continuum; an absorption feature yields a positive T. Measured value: -0.1 angstrom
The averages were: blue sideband 7.65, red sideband 7.67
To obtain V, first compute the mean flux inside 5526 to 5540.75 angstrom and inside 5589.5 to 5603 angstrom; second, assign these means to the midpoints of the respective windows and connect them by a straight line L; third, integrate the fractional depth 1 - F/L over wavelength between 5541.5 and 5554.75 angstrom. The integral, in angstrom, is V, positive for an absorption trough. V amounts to -0.43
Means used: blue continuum 7.62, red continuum 7.46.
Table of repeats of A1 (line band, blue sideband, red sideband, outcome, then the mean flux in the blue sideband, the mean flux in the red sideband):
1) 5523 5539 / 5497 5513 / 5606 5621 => -0.19 angstrom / 7.53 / 7.66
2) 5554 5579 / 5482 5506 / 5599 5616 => 0.42 angstrom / 7.65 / 7.59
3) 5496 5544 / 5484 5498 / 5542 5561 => 0.58 angstrom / 7.7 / 7.78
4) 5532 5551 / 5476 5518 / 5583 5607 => -0.68 angstrom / 7.59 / 7.43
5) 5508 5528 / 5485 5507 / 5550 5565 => -0.02 angstrom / 7.64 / 7.74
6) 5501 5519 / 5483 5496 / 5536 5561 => 0.39 angstrom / 7.69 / 7.78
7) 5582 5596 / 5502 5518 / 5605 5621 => 0.39 angstrom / 7.53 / 7.66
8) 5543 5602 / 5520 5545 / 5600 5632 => 0.89 angstrom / 7.7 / 7.61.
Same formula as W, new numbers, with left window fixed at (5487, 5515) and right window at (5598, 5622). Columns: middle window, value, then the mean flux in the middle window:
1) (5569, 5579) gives 0.4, 7.27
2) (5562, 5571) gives 0.1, 7.5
